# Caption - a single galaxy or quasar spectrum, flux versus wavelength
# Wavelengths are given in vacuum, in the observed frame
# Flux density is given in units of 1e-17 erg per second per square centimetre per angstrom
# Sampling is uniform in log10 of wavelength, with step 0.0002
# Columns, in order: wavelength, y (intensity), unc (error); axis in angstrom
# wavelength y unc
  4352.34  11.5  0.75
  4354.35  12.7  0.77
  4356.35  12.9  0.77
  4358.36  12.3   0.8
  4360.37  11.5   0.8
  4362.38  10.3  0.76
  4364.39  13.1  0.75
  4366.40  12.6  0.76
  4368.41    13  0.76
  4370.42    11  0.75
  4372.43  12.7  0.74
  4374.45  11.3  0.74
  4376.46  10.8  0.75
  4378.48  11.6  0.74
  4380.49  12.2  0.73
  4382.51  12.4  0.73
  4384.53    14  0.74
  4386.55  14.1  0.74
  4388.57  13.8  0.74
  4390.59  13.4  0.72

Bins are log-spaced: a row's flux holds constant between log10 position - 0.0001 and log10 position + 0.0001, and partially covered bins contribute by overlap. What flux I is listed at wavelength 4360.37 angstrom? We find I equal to 11.5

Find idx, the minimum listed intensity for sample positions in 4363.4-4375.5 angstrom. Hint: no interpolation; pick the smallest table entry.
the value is 11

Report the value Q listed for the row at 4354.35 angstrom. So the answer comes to 12.7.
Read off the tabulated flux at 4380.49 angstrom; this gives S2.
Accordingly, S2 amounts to 12.2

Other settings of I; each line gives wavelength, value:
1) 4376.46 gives 10.8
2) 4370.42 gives 11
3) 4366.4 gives 12.6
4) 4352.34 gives 11.5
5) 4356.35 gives 12.9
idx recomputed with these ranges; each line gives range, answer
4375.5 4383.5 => 10.8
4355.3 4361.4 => 11.5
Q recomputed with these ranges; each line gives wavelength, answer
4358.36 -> 12.3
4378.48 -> 11.6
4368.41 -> 13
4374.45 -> 11.3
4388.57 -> 13.8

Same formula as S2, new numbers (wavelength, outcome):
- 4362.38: 10.3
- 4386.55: 14.1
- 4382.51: 12.4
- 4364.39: 13.1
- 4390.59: 13.4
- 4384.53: 14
